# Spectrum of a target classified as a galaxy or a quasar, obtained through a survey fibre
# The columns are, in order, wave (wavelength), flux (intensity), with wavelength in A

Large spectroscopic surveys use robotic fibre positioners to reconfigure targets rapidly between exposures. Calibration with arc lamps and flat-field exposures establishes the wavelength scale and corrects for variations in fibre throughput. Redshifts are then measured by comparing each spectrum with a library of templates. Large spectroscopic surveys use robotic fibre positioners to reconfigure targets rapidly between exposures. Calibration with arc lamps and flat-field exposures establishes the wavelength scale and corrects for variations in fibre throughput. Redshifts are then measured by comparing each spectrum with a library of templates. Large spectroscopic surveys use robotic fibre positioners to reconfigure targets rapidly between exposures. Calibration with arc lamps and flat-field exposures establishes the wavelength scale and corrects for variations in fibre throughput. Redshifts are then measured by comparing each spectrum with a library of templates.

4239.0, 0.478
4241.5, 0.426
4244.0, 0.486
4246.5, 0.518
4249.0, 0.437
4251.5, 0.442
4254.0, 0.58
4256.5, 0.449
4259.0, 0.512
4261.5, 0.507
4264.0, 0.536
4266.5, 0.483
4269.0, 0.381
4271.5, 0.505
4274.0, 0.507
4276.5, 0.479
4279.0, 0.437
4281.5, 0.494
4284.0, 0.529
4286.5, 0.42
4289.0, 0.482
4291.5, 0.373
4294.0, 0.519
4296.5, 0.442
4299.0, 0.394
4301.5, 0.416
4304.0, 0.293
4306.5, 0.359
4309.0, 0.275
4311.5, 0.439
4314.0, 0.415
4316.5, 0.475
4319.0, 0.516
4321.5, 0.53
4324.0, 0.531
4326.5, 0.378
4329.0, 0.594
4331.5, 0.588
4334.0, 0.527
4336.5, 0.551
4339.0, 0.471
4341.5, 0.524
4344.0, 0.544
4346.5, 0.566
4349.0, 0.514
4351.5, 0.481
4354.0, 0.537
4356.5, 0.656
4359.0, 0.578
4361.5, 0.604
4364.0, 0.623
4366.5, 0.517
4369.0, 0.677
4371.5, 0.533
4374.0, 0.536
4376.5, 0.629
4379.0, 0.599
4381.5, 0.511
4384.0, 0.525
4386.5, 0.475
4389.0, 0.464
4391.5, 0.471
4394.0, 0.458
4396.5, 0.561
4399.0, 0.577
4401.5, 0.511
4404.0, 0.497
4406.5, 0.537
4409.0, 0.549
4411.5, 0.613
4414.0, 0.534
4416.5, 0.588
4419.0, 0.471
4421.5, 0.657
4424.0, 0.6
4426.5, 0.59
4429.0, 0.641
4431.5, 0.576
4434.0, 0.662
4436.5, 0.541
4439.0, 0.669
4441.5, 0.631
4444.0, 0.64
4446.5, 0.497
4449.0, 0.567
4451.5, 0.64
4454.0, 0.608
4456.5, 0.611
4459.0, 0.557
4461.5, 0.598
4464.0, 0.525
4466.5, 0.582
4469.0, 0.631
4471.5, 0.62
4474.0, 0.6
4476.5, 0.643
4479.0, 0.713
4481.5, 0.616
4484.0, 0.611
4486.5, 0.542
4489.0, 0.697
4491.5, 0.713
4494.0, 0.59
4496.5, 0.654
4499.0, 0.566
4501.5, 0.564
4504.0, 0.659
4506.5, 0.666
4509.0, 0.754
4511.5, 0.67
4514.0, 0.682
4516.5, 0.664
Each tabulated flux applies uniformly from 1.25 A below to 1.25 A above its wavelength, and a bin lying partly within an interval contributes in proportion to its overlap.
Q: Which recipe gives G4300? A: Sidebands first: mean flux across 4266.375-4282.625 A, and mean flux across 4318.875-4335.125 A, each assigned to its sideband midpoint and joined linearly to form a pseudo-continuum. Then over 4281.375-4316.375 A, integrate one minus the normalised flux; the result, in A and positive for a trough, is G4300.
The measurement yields 5.37 A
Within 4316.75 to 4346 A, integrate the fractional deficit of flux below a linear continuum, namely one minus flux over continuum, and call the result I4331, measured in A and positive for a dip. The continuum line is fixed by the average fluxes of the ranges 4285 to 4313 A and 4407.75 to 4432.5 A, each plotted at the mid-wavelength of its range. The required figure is -4.7 A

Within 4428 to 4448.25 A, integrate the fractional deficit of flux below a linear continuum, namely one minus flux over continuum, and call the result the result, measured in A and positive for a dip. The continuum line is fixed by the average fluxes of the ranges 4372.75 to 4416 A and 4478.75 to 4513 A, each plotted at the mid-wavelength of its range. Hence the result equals -0.9 A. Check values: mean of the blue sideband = 0.533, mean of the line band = 0.606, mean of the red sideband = 0.642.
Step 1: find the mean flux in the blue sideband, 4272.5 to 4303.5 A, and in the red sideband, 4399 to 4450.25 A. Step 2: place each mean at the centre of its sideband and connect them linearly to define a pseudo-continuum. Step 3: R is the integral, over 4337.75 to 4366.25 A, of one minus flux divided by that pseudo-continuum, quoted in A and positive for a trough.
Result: -2.2 A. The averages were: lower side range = 0.454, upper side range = 0.579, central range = 0.553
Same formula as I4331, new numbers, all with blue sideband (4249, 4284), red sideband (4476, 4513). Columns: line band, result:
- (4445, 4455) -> 0.56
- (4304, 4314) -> 3.08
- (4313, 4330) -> 1.07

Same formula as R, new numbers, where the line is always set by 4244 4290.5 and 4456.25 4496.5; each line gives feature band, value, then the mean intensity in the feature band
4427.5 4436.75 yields -0.4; 0.612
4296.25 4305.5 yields 2.3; 0.379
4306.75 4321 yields 2.4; 0.425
